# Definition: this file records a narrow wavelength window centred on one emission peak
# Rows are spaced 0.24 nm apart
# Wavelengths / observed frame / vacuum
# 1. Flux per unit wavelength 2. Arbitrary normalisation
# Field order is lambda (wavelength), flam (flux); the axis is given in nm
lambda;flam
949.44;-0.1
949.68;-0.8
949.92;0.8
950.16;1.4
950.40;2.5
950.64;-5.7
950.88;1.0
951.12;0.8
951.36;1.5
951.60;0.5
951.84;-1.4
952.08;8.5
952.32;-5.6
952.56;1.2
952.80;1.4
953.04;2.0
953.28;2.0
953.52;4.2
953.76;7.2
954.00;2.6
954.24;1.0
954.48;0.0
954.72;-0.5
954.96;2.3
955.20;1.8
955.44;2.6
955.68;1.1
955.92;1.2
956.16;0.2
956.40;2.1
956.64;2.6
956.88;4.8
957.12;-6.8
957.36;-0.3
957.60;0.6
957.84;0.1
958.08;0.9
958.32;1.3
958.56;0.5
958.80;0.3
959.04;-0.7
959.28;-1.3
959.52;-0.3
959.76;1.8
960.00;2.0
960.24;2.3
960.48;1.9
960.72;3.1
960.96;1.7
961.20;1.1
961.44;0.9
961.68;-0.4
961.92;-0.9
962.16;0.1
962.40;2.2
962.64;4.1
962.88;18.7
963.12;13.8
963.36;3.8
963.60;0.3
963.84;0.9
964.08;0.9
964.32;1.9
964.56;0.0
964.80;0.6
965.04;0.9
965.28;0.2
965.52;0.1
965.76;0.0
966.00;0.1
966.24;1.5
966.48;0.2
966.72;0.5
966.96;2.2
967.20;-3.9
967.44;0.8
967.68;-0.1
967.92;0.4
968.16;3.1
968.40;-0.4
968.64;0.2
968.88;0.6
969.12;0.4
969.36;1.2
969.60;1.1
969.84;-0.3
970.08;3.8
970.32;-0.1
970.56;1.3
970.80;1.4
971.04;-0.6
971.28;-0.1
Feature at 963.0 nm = [O III] 5007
